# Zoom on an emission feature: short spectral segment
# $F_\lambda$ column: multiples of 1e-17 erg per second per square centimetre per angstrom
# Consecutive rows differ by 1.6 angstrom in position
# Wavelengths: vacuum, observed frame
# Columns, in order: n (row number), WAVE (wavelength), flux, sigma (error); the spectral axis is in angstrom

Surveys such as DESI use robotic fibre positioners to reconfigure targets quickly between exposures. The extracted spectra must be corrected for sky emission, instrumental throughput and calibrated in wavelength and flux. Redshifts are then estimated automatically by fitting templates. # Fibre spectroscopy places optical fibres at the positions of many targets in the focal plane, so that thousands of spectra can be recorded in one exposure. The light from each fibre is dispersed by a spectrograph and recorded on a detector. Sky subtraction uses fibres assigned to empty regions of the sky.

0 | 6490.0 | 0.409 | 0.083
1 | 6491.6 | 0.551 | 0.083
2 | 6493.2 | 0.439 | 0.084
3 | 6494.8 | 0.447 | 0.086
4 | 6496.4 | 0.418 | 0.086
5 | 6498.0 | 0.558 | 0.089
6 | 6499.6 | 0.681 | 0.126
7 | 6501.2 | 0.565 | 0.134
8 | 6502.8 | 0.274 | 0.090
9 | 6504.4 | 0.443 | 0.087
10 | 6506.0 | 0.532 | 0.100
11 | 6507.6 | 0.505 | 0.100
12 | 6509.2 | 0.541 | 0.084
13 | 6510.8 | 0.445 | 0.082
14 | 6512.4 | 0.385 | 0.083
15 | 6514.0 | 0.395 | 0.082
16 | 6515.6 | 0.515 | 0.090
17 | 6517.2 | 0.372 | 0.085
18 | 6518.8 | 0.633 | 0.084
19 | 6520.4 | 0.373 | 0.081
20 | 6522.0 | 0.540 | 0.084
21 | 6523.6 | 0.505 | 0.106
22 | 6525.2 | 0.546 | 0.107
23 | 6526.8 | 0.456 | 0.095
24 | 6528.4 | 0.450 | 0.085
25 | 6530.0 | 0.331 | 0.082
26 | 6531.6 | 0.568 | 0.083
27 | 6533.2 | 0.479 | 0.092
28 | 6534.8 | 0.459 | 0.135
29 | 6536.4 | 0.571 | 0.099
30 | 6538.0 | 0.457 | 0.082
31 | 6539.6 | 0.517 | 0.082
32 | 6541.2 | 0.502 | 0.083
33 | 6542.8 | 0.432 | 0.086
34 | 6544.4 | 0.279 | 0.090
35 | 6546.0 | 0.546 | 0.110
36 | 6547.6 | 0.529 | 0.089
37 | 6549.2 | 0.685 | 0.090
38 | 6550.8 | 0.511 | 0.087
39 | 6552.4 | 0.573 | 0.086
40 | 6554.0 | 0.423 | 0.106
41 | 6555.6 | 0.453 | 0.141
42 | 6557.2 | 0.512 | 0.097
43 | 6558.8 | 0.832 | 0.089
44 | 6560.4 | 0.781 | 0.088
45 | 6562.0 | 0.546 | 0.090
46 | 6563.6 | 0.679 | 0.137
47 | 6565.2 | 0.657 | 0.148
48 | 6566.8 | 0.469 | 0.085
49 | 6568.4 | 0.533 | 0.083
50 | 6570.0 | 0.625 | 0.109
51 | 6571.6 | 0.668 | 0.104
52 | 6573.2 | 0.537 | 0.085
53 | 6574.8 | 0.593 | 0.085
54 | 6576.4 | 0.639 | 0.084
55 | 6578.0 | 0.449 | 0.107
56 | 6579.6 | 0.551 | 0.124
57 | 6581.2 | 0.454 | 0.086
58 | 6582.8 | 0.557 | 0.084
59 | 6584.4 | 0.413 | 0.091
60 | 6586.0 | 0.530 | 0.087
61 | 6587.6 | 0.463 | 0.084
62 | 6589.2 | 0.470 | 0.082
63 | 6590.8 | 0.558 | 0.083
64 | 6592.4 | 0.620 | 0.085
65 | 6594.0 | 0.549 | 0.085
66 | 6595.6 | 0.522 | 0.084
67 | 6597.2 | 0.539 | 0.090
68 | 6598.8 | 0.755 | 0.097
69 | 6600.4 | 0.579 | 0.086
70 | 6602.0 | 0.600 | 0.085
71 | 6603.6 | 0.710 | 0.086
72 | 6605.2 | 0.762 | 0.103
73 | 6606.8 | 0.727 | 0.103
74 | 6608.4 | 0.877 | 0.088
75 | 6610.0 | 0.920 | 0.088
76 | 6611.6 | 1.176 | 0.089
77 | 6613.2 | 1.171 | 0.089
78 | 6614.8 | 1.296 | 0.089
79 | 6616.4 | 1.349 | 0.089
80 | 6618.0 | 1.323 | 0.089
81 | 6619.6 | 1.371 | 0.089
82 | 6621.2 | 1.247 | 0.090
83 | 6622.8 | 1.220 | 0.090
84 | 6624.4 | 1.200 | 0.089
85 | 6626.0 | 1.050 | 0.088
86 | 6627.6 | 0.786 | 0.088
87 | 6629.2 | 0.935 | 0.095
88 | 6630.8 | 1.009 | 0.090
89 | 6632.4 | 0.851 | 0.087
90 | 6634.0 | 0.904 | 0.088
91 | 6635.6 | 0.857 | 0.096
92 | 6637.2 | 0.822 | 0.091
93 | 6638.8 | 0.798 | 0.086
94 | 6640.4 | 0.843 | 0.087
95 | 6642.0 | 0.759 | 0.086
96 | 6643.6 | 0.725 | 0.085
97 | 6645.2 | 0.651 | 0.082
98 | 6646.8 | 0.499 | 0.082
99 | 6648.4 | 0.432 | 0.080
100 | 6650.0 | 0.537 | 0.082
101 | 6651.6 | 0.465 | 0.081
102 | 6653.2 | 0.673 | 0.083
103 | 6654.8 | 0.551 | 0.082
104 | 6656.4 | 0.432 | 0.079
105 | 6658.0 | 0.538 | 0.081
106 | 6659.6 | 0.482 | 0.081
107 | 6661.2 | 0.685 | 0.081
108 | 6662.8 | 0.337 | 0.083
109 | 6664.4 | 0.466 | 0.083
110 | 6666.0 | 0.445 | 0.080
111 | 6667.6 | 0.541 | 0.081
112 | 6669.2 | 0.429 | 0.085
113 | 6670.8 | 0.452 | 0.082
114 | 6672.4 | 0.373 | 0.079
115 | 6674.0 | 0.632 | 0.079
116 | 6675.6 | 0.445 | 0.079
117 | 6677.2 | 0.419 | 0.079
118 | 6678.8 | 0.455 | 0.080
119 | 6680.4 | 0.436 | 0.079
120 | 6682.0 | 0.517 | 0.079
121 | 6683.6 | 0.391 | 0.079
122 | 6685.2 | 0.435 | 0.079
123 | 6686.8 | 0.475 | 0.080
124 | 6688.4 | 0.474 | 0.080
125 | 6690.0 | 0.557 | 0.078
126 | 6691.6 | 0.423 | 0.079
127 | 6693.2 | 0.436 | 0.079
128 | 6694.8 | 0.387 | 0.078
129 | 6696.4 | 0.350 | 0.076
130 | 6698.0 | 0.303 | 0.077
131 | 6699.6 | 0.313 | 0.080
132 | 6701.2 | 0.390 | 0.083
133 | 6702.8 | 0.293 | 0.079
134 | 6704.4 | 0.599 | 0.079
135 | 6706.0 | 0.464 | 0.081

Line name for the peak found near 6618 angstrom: C III] 1909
